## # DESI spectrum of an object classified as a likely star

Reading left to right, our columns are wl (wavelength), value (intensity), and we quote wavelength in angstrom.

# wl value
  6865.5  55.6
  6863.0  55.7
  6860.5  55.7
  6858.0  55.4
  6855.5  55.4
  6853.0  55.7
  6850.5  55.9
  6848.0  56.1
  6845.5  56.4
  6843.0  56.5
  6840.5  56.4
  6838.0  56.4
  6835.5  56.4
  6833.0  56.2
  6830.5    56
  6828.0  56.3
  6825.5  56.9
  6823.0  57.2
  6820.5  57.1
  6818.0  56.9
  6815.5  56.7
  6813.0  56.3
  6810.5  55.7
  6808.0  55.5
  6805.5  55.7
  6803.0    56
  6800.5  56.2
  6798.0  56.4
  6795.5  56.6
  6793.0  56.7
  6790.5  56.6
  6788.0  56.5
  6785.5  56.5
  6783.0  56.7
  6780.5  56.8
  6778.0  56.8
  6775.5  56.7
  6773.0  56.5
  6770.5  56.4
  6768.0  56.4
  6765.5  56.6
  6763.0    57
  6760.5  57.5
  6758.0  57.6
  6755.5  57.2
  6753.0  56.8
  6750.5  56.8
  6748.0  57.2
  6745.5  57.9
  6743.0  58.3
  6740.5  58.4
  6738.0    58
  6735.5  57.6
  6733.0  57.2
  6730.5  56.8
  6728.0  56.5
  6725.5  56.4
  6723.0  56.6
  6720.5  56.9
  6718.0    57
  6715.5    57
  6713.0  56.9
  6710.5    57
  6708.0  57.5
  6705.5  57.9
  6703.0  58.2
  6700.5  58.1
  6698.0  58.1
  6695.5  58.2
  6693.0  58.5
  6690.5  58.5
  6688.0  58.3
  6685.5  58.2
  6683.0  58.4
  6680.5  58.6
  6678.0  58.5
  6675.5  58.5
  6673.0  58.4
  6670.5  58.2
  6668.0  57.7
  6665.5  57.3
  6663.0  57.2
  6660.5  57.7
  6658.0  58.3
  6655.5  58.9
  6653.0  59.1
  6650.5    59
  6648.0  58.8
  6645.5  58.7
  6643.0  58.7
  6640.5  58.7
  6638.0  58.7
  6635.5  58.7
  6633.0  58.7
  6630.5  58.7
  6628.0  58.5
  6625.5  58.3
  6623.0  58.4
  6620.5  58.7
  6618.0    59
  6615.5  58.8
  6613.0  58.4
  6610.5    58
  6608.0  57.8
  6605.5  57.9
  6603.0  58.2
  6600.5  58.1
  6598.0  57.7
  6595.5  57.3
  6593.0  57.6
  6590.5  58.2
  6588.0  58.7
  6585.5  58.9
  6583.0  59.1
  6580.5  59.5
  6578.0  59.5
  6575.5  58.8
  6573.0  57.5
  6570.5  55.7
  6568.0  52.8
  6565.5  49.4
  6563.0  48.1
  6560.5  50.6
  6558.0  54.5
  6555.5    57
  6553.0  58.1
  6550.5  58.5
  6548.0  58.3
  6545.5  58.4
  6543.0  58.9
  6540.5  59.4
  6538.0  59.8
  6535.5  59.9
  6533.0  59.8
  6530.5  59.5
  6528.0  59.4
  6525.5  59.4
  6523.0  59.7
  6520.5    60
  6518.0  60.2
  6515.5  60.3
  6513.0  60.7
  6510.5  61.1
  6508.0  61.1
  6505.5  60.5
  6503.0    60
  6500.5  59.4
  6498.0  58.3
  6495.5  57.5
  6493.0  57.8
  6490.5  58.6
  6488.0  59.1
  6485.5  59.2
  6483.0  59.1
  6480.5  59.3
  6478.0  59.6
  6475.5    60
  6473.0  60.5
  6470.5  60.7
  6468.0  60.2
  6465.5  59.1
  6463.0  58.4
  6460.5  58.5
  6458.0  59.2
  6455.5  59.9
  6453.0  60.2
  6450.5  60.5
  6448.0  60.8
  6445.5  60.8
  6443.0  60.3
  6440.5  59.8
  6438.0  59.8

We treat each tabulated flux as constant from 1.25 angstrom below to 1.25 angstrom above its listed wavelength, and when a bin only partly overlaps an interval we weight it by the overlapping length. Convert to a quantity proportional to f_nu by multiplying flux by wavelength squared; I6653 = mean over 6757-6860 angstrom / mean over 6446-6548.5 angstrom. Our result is 1.04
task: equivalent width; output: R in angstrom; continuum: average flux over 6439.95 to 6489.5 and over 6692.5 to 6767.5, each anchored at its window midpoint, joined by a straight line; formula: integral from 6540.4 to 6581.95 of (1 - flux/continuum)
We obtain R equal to 2.0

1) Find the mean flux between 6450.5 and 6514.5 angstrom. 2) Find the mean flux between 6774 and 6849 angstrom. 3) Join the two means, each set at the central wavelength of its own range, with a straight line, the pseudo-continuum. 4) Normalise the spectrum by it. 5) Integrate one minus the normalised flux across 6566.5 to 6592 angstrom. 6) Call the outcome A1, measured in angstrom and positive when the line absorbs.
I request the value 0.4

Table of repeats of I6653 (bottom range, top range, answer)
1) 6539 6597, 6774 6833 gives 1.07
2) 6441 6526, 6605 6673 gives 1.03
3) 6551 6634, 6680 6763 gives 1.05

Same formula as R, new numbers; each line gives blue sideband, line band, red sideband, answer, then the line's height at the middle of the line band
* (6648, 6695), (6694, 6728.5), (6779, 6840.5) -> 0.3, 57.8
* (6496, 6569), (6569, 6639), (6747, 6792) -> -0.8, 57.7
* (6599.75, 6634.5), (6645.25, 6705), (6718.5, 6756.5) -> -0.5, 57.8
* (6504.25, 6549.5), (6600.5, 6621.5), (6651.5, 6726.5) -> 0.2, 58.8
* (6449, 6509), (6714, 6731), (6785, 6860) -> 0.1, 57.2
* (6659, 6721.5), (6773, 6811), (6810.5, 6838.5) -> 0.3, 56.9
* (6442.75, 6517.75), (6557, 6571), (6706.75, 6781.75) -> 1.7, 58.9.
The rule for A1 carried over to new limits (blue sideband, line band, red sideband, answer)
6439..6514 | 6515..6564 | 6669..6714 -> 1.0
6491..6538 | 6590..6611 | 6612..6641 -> 0.4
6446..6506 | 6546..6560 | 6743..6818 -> 0.4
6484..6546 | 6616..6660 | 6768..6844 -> -0.3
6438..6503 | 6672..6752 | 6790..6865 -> -0.6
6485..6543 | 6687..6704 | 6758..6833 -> -0.2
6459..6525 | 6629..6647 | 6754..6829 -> -0.2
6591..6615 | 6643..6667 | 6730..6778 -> -0.3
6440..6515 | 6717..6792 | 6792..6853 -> 0.0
